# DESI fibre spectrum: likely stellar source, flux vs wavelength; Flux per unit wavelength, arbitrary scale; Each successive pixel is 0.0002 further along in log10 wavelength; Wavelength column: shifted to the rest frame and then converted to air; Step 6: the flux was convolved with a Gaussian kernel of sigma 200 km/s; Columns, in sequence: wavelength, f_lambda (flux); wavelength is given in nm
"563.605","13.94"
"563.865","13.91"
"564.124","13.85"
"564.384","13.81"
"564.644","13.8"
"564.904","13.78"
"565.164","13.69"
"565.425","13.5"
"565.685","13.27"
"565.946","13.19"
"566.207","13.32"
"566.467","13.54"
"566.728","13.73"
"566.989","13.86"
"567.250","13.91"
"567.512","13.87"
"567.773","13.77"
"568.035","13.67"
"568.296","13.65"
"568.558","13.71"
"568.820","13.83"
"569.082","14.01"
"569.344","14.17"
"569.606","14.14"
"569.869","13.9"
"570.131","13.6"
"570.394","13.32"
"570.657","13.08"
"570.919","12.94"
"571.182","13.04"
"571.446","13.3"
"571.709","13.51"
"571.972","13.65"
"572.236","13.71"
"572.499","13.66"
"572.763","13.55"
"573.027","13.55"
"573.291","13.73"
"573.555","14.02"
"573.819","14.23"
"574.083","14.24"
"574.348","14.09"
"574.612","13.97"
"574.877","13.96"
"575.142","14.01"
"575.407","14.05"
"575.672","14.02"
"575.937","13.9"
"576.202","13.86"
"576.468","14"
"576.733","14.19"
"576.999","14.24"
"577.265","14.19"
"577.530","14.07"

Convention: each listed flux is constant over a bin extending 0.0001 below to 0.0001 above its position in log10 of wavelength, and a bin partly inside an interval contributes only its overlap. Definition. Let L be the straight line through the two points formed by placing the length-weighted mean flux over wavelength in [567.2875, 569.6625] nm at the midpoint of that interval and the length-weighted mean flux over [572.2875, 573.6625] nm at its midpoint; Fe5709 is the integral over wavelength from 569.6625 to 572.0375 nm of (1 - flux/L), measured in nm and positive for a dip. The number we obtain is 0.07 nm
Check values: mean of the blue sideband 13.9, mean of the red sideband 13.7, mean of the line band 13.4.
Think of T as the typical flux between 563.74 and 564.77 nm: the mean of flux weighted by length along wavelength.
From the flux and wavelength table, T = 13.8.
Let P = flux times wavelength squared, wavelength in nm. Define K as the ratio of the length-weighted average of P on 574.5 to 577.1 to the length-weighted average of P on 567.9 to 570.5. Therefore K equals 1.04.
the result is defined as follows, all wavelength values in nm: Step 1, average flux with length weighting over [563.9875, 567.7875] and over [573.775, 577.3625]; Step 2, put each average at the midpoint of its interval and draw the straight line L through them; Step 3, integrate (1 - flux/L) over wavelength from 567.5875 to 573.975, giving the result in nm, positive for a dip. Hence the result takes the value 0.09 nm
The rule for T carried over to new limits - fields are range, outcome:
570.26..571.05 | 13.1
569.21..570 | 14.1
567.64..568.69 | 13.7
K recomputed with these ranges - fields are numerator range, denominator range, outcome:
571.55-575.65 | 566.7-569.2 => 1.02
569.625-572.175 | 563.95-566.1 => 1.01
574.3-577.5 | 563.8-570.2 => 1.05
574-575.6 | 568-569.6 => 1.03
